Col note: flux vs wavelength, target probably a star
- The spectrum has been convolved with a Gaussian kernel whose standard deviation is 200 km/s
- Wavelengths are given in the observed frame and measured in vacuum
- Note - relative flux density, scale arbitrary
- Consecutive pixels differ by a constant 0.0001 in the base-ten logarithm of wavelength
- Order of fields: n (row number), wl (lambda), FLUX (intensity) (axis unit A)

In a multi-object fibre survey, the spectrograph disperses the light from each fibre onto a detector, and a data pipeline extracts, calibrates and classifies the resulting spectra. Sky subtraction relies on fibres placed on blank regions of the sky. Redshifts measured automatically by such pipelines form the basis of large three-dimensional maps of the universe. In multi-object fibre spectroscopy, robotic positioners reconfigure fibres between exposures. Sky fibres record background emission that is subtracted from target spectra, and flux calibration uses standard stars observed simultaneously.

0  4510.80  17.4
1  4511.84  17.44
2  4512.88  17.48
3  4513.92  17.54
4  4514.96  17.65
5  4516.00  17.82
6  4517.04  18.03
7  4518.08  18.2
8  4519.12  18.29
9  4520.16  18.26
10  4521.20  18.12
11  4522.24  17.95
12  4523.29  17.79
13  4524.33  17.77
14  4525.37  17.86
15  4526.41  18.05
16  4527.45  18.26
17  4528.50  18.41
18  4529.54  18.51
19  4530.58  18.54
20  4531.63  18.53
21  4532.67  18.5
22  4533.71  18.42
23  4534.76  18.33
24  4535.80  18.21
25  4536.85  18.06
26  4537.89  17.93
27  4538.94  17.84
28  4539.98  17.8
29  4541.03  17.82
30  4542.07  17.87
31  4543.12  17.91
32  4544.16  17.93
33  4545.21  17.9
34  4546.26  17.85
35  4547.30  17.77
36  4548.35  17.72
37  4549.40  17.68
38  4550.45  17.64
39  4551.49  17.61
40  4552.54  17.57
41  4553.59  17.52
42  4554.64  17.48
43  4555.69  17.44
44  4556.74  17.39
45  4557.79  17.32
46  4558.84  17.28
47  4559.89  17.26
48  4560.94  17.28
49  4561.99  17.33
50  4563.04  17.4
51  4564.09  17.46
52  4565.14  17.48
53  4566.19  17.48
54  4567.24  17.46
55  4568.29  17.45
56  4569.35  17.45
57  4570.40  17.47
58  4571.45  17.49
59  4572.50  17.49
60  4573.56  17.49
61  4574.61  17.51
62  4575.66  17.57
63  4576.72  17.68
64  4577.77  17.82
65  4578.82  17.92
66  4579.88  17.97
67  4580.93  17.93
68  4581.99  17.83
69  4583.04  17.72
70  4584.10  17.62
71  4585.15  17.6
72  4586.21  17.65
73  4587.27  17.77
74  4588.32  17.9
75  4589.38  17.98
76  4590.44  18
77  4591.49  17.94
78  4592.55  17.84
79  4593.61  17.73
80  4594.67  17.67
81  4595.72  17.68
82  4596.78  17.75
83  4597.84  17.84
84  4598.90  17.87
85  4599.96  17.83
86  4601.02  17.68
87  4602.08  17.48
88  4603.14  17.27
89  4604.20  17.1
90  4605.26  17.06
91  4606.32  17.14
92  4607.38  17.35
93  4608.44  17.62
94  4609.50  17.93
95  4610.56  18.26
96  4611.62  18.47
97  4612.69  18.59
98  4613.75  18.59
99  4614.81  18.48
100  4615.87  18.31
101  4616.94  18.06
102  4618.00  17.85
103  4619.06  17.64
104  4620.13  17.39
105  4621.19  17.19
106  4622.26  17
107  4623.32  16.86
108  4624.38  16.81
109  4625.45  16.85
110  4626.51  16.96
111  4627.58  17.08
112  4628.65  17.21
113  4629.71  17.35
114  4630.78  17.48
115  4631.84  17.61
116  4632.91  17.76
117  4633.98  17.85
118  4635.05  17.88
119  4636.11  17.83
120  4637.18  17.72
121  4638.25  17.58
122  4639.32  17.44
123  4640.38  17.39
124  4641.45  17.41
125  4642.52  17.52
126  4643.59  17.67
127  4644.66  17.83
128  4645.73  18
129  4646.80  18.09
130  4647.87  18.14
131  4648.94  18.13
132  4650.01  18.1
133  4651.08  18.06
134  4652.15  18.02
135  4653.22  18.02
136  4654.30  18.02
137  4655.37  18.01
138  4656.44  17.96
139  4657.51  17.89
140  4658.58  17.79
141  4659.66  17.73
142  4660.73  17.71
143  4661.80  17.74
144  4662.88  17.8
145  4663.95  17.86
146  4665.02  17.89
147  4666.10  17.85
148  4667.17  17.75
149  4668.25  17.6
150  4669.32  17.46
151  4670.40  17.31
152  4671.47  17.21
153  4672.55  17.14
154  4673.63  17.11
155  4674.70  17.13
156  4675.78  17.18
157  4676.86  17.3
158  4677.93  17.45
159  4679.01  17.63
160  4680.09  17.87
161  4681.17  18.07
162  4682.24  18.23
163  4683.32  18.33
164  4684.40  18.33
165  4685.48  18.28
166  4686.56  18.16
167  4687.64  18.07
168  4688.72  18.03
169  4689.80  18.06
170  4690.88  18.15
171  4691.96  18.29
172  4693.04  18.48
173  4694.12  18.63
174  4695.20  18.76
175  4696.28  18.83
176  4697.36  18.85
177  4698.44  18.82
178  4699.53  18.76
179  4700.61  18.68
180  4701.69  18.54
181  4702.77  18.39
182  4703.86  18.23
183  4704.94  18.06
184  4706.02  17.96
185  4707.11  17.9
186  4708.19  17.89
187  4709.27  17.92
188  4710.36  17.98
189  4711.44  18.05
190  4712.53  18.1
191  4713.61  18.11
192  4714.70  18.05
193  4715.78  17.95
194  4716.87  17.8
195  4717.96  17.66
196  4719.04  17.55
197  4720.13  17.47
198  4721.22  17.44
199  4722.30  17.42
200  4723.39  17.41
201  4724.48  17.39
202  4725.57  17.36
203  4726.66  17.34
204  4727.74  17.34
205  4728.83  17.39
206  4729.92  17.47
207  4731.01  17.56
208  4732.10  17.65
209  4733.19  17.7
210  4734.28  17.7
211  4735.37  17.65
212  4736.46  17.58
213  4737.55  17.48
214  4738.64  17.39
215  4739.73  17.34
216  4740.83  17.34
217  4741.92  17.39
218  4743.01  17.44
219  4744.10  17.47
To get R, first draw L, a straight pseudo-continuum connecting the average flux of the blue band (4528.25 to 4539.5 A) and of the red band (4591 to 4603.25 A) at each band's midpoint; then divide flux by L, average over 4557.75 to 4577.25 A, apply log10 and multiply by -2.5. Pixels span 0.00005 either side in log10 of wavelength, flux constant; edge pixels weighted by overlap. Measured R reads 0.03 mag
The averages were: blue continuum 18.3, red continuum 17.7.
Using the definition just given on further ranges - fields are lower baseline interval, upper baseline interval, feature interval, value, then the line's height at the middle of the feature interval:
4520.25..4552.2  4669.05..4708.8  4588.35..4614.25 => 0.02 mag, 18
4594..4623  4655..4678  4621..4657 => 0.00 mag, 17.7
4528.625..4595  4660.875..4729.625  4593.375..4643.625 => 0.01 mag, 17.8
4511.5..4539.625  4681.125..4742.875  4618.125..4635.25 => 0.04 mag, 18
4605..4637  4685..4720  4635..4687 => 0.01 mag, 17.9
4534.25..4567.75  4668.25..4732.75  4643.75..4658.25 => -0.01 mag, 17.8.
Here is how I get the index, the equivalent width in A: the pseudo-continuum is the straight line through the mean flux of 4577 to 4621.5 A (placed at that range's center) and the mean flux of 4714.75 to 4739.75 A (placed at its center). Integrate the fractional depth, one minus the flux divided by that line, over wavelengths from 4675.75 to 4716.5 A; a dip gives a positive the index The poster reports -1.3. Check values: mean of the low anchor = 17.8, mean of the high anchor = 17.5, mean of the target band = 18.2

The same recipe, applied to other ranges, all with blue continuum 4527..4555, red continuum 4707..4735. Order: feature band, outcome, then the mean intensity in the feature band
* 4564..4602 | 0.46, 17.7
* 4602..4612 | 0.18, 17.6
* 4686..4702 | -0.68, 18.5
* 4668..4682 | 0.25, 17.4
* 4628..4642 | 0.20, 17.6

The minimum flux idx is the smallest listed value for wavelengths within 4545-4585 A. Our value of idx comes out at 17.26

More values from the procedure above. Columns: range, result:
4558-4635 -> 16.81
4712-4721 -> 17.47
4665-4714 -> 17.11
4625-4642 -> 16.85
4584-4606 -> 17.06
